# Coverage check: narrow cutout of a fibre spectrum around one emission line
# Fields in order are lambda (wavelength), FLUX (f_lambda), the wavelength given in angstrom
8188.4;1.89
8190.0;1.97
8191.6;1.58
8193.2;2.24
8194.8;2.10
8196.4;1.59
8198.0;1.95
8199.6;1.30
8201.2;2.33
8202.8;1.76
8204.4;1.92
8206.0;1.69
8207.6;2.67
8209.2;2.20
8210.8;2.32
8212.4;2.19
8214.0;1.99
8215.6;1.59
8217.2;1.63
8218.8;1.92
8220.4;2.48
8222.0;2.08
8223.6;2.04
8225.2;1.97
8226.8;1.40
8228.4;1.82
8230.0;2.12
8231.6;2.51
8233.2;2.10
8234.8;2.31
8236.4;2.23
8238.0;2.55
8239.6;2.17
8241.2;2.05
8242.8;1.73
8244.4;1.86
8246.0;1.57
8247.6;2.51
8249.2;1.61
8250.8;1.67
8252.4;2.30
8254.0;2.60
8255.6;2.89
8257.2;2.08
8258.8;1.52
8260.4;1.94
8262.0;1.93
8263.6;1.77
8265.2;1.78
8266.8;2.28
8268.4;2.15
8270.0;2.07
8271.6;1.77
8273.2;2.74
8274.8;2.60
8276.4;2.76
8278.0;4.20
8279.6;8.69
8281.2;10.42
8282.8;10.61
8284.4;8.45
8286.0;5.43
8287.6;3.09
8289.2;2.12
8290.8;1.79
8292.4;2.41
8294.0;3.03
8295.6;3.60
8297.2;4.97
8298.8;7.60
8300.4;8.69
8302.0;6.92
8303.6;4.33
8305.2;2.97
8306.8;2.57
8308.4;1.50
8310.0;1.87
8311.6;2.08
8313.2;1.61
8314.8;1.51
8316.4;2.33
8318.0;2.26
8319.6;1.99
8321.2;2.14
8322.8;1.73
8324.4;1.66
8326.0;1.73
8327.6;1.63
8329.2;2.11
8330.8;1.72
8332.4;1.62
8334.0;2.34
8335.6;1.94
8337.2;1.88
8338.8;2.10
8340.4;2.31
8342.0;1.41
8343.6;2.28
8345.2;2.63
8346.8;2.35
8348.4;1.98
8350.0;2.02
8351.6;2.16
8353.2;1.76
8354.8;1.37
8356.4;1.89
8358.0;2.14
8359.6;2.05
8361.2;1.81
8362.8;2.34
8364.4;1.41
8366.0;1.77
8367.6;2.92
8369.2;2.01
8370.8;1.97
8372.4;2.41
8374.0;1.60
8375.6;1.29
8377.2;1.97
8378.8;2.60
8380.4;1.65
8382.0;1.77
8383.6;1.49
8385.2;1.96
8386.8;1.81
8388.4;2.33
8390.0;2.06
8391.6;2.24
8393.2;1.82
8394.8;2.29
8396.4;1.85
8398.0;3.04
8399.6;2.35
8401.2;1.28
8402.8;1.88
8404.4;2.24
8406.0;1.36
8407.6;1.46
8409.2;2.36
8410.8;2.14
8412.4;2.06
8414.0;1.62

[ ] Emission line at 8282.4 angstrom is [S II]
